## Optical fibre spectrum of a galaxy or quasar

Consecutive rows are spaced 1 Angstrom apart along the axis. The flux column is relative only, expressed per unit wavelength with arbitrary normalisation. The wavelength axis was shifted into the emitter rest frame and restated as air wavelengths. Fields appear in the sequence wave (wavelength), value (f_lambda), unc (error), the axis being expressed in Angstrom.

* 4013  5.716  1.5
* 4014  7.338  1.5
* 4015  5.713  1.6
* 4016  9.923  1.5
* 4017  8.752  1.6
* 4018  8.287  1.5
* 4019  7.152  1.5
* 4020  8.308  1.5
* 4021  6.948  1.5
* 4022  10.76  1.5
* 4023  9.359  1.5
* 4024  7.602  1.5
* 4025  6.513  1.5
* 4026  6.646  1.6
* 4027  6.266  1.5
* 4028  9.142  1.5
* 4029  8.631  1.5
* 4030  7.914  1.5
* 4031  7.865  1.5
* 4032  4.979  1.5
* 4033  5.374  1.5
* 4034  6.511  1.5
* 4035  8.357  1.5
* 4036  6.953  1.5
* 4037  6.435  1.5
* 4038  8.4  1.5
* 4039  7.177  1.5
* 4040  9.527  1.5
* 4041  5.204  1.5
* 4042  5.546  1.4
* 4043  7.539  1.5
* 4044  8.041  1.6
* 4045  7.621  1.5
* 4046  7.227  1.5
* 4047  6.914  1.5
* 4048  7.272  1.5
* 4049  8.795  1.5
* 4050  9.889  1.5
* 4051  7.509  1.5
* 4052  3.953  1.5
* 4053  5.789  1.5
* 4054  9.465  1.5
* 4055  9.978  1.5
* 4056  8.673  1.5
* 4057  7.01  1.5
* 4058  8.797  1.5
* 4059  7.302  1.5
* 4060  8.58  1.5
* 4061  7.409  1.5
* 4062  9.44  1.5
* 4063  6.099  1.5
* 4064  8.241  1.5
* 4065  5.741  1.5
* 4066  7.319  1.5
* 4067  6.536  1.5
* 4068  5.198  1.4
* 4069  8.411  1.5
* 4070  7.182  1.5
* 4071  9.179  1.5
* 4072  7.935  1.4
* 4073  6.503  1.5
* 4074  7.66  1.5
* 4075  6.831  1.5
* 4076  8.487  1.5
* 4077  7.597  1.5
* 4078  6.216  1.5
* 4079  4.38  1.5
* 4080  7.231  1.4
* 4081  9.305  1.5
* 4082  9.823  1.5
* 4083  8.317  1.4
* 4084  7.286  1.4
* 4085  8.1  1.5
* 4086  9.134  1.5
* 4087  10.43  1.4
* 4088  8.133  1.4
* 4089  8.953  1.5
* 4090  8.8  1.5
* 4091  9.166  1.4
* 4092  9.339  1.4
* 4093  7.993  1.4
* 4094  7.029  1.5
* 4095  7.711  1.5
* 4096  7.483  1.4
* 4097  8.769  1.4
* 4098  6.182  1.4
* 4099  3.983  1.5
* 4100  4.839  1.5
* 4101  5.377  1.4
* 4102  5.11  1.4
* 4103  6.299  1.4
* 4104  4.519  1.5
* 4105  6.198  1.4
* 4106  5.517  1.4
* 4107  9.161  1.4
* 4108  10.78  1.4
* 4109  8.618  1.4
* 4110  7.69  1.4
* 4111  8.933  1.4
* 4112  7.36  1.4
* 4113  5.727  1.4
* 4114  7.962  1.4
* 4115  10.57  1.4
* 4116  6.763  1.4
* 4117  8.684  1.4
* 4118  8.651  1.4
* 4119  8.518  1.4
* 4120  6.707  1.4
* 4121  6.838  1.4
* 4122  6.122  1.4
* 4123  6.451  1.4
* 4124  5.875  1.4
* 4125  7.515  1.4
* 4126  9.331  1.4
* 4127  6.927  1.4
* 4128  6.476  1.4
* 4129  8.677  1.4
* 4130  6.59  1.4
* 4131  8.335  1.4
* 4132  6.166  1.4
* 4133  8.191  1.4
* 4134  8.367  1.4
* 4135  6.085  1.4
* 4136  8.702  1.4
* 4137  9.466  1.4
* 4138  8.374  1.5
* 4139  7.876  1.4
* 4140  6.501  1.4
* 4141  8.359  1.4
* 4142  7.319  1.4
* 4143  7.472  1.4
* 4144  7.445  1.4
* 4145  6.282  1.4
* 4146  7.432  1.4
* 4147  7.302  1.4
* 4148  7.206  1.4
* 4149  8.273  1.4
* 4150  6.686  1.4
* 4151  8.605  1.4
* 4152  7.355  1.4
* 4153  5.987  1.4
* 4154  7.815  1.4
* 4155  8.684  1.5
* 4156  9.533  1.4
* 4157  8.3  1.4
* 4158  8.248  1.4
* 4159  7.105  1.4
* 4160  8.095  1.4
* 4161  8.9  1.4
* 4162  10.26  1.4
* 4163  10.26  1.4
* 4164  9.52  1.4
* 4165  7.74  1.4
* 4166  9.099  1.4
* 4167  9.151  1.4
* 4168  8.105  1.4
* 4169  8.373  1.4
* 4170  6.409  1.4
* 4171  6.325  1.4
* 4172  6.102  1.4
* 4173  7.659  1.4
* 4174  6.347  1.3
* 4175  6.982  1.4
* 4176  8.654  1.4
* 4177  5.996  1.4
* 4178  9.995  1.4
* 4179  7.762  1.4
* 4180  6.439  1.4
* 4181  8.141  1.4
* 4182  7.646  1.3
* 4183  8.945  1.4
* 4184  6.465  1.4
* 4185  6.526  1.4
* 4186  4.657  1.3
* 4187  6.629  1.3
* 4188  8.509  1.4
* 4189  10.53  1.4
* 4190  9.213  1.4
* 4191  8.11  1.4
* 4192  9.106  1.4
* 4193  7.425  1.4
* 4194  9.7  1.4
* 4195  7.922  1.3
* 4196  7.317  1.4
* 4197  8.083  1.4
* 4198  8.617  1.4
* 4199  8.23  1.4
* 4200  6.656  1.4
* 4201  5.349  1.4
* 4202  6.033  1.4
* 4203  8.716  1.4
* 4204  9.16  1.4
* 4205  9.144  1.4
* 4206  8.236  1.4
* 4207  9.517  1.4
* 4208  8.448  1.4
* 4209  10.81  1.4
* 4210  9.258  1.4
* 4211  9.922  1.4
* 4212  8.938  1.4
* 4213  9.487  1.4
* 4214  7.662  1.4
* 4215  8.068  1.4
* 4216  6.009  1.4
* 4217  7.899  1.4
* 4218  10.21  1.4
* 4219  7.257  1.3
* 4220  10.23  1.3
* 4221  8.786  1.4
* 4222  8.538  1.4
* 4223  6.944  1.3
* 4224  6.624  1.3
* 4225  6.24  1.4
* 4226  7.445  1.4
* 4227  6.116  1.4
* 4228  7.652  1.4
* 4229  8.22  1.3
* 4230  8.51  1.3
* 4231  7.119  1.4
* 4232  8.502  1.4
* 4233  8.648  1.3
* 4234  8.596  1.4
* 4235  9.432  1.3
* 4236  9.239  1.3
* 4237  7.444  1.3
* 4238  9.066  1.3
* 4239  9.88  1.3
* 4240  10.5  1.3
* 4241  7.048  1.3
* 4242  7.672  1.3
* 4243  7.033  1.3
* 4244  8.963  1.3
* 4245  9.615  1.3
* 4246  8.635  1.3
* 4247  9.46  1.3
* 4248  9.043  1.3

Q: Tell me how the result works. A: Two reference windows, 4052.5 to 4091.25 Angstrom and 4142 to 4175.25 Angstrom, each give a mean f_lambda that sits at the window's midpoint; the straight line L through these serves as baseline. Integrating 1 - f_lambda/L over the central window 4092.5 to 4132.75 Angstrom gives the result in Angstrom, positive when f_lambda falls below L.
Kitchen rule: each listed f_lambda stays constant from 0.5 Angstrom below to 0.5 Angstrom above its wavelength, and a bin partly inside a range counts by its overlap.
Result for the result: 3.3 Angstrom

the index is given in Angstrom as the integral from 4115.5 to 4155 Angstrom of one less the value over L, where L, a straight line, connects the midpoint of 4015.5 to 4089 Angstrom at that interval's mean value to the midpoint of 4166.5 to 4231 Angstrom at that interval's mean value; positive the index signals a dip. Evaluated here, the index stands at 1.6 Angstrom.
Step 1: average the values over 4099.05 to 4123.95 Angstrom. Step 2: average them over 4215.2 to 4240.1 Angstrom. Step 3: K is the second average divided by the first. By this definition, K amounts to 1.1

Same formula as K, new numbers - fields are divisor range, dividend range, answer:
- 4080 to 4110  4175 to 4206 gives 1.02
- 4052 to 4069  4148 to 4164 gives 1.10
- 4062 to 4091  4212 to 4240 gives 1.06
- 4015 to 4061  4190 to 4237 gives 1.08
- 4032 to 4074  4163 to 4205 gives 1.05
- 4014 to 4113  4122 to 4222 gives 1.05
